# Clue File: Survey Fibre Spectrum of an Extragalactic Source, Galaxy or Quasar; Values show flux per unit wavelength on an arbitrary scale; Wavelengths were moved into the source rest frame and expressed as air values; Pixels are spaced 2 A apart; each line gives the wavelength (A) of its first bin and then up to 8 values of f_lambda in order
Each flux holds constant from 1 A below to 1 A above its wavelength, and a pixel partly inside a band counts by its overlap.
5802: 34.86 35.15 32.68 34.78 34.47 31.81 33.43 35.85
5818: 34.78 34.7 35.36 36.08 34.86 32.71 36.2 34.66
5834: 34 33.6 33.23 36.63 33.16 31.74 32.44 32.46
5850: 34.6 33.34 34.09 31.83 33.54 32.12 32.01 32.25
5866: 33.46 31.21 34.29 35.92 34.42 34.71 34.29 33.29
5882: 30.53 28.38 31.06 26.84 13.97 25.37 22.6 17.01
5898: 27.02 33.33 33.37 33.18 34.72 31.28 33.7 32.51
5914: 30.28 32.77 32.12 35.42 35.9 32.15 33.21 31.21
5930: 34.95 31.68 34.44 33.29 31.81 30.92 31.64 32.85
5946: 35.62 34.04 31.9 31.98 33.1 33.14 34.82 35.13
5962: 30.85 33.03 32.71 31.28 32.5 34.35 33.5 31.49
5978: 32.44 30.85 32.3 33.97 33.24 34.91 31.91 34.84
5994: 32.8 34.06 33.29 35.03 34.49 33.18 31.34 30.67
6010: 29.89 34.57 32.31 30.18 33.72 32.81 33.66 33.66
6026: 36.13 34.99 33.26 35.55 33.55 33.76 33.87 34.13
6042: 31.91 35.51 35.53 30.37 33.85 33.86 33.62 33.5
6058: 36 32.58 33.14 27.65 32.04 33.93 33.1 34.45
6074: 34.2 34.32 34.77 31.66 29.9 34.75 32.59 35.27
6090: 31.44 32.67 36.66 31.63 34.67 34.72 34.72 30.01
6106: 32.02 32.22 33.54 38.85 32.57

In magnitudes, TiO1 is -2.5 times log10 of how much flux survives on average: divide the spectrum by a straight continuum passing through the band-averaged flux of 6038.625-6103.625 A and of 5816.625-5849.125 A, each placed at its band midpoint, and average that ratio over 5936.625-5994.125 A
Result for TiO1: 0.03 mag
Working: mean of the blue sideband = 34.2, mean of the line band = 32.9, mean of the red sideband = 33.4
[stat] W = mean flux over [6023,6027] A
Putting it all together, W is 34.9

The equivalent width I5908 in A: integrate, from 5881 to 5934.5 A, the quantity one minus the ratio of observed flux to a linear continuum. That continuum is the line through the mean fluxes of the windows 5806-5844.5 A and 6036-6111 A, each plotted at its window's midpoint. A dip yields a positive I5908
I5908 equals 5.77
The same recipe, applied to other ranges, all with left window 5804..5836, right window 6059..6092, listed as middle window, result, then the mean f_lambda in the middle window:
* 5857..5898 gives 5.2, 29.8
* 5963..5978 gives 0.4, 32.7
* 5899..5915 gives 0.5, 32.8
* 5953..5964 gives 0.1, 33.4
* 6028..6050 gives -0.5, 33.8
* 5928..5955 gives 0.6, 32.9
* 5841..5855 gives 0.5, 33.1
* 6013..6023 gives 0.2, 32.5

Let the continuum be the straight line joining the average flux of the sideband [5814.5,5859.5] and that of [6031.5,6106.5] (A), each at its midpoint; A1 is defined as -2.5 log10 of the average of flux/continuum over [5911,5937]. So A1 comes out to 0.02 mag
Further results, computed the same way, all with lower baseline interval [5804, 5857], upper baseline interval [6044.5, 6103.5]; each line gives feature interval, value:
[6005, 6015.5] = 0.06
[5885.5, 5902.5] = 0.32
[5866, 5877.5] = -0.01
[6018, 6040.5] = -0.02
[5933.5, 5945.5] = 0.04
